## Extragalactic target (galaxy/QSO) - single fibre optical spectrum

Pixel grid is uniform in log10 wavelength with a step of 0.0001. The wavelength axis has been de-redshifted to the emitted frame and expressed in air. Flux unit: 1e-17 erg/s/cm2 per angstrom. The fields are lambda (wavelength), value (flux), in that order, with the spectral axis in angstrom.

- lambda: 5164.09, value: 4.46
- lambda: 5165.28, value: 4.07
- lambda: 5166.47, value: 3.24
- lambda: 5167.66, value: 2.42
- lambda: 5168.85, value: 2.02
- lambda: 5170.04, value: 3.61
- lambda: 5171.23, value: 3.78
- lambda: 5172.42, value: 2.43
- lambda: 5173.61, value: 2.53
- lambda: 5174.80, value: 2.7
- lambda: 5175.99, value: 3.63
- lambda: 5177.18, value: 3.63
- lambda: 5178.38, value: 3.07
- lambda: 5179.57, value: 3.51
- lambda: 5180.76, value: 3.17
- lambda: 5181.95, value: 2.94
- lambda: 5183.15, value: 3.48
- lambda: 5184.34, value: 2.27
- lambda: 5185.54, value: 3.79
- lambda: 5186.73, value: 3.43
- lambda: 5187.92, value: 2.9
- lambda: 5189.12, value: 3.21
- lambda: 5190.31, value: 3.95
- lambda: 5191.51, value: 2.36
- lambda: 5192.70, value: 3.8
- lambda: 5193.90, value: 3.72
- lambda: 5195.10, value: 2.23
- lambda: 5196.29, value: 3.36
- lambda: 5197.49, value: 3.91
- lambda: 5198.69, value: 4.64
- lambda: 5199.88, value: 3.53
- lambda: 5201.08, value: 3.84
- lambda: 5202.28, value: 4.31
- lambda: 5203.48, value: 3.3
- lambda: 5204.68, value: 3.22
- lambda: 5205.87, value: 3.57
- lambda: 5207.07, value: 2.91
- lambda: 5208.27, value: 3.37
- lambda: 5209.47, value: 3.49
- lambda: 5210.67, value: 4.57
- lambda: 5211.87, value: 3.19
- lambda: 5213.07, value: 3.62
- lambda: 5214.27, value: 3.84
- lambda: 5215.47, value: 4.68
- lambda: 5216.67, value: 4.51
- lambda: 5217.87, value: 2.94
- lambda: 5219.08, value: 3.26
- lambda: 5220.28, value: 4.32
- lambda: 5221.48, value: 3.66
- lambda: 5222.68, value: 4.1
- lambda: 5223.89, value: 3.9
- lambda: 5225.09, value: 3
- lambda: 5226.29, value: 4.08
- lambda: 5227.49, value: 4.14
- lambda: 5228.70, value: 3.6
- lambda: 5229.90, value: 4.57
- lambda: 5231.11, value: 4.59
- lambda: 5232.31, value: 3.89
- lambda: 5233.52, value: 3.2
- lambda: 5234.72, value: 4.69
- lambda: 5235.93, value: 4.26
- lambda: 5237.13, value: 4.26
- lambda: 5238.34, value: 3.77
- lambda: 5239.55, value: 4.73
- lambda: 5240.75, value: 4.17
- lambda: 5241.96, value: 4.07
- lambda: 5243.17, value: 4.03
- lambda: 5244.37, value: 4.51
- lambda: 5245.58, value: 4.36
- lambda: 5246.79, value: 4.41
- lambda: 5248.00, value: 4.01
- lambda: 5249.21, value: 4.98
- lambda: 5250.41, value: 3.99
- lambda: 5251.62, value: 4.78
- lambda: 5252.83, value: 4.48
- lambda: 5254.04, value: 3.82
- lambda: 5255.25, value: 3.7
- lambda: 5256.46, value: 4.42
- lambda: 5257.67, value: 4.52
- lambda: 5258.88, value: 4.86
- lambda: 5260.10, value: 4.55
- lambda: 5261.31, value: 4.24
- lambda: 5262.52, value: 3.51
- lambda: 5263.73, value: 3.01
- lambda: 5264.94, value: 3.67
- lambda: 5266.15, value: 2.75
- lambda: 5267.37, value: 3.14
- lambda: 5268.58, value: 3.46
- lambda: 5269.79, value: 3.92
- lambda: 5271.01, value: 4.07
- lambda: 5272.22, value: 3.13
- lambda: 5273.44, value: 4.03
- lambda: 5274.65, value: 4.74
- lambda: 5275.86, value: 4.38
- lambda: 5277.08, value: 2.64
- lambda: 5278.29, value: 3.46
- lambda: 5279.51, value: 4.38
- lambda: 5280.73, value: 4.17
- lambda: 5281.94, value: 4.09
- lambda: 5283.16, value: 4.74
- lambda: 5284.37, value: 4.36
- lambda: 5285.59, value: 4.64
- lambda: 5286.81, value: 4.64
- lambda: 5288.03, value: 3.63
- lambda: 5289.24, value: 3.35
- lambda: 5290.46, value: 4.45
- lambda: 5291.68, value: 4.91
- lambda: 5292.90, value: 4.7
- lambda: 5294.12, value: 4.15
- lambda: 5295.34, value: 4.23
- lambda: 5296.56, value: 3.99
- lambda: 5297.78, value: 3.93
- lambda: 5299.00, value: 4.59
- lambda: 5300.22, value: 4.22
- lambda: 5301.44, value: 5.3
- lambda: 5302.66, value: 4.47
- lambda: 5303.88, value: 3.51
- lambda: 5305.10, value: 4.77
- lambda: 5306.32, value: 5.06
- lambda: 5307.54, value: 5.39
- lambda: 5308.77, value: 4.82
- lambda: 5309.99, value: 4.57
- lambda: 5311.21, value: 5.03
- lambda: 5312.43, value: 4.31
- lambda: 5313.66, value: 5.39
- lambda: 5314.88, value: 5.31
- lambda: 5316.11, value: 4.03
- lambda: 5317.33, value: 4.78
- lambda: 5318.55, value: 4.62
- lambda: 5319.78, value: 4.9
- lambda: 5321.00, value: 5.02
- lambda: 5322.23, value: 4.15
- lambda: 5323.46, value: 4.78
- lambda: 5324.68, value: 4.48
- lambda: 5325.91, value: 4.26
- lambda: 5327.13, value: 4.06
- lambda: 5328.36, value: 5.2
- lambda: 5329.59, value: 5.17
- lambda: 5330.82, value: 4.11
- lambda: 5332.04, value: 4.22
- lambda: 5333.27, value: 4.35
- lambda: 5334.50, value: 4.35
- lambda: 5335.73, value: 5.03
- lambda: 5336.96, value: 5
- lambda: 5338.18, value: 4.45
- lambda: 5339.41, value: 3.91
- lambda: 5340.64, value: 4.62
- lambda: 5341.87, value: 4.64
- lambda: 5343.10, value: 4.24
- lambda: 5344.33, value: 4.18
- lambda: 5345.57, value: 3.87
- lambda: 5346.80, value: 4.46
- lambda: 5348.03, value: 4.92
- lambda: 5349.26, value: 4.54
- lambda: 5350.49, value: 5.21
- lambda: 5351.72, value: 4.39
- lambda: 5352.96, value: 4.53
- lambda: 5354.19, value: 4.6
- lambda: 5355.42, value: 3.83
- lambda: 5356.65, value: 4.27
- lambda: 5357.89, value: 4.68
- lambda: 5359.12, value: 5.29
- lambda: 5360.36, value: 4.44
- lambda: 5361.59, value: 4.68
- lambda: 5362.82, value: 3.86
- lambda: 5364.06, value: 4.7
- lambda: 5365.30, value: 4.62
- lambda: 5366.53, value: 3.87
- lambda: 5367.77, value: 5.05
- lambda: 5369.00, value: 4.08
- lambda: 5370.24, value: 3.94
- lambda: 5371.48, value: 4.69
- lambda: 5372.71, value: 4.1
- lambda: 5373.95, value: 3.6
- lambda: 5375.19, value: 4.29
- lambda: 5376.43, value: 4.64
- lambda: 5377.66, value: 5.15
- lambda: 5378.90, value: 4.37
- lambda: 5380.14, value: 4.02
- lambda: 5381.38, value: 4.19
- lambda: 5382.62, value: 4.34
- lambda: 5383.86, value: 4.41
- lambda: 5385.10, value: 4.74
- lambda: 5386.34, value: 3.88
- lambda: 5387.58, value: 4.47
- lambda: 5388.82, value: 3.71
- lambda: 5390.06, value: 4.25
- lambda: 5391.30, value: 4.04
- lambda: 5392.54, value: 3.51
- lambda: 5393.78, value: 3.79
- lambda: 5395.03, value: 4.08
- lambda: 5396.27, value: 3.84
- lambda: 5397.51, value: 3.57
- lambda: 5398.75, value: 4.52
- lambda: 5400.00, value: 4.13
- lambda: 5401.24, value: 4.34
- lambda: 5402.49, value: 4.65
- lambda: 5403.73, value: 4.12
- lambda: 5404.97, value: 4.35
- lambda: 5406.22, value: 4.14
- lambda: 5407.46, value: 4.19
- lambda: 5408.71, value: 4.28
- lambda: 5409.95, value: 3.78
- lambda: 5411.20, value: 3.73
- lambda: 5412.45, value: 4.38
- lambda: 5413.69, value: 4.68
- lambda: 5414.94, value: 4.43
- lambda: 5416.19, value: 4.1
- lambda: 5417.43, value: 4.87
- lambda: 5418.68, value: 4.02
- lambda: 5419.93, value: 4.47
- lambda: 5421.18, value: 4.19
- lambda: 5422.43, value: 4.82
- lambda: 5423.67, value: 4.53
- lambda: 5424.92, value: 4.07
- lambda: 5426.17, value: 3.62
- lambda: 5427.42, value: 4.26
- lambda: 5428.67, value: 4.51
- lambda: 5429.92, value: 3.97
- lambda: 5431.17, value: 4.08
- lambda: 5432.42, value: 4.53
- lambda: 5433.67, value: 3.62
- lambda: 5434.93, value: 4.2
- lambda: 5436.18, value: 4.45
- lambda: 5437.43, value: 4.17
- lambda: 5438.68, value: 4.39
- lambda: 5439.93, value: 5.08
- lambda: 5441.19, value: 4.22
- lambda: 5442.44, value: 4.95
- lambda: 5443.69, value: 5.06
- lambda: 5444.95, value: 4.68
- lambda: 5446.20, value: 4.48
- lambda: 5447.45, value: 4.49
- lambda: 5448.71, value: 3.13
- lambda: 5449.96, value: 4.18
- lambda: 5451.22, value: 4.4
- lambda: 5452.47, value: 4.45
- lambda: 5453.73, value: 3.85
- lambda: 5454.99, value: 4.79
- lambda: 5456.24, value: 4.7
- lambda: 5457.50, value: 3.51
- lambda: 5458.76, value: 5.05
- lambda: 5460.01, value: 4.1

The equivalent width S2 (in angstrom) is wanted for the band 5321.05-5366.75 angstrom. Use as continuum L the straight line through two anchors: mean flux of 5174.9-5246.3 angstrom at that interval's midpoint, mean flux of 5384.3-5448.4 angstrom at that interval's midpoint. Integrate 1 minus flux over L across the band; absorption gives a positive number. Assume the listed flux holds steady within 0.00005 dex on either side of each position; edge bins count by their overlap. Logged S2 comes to -4.9 angstrom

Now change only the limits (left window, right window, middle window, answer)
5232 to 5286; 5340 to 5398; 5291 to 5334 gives -4.1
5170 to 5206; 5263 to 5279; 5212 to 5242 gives -4.6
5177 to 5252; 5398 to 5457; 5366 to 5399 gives 0.1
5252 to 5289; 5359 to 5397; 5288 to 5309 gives -2.0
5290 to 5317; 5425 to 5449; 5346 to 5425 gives 1.9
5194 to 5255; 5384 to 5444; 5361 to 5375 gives -0.4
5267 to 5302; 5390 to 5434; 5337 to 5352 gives -1.2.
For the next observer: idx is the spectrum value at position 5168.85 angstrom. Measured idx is 2.02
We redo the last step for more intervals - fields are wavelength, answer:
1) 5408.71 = 4.28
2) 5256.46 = 4.42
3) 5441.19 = 4.22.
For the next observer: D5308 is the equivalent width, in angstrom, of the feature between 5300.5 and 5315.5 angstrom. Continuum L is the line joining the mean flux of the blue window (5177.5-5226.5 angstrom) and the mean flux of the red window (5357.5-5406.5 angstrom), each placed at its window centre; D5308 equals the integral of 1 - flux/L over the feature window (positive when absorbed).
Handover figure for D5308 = -3.2 angstrom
